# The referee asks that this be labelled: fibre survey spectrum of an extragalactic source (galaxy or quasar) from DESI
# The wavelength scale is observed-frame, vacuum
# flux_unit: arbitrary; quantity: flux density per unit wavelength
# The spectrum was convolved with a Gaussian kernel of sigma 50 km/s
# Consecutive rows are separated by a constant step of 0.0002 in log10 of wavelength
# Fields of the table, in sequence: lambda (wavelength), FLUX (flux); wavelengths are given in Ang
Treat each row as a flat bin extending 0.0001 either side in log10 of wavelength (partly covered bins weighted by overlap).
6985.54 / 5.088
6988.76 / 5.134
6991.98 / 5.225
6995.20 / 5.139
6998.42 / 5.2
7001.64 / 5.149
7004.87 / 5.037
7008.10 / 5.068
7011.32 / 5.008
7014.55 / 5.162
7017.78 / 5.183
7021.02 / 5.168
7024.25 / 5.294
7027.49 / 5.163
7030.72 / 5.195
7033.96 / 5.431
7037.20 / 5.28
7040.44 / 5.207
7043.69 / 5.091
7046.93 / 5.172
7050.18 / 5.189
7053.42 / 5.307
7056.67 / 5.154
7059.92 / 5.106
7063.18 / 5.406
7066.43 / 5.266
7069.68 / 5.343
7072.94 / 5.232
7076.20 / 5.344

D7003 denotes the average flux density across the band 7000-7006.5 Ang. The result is 5.09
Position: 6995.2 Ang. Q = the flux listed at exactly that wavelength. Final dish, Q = 5.139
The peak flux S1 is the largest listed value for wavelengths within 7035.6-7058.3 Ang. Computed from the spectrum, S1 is 5.307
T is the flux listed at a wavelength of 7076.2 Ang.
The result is 5.344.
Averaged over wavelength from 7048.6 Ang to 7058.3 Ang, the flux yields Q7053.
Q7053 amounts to 5.22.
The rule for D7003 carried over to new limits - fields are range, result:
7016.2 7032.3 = 5.2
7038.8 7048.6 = 5.15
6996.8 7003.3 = 5.17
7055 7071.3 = 5.26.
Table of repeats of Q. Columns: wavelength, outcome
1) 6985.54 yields 5.088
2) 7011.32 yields 5.008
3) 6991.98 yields 5.225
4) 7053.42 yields 5.307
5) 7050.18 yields 5.189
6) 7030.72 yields 5.195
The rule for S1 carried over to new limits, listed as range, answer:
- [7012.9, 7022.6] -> 5.183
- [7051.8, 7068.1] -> 5.406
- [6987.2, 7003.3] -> 5.225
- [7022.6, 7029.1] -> 5.294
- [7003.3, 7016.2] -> 5.162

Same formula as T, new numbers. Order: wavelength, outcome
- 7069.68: 5.343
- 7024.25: 5.294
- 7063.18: 5.406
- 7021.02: 5.168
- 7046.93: 5.172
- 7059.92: 5.106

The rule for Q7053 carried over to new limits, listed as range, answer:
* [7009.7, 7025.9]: 5.16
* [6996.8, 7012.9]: 5.09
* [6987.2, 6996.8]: 5.17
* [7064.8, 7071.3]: 5.31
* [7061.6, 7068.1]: 5.34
